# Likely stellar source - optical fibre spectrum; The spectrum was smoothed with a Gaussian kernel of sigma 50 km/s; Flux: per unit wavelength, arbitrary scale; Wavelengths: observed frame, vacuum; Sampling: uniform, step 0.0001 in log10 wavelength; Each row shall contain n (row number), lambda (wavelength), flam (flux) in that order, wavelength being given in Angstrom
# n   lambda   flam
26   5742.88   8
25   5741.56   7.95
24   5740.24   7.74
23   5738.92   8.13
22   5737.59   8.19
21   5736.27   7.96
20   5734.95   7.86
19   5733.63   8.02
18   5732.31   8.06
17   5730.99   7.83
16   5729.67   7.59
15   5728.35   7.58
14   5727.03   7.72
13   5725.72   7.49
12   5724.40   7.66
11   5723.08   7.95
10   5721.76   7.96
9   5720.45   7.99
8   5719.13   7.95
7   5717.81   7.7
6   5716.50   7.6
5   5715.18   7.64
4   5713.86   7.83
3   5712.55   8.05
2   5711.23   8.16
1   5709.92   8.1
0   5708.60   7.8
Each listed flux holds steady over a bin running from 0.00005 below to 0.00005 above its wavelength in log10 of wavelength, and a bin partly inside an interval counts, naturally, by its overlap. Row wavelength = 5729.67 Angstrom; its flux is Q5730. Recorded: 7.59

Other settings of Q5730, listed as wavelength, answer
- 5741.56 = 7.95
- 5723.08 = 7.95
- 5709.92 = 8.1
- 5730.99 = 7.83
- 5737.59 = 8.19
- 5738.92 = 8.13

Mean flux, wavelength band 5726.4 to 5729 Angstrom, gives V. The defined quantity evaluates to 7.65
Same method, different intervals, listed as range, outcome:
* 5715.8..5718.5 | 7.65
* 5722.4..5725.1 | 7.78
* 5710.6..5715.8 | 7.92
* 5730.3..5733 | 7.94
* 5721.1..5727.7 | 7.77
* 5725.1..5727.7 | 7.63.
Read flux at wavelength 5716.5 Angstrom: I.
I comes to 7.6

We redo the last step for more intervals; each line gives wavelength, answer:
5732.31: 8.06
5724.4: 7.66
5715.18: 7.64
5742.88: 8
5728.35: 7.58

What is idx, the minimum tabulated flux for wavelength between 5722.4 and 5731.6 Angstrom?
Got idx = 7.49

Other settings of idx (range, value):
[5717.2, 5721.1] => 7.7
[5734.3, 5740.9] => 7.74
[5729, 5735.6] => 7.59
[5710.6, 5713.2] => 8.05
